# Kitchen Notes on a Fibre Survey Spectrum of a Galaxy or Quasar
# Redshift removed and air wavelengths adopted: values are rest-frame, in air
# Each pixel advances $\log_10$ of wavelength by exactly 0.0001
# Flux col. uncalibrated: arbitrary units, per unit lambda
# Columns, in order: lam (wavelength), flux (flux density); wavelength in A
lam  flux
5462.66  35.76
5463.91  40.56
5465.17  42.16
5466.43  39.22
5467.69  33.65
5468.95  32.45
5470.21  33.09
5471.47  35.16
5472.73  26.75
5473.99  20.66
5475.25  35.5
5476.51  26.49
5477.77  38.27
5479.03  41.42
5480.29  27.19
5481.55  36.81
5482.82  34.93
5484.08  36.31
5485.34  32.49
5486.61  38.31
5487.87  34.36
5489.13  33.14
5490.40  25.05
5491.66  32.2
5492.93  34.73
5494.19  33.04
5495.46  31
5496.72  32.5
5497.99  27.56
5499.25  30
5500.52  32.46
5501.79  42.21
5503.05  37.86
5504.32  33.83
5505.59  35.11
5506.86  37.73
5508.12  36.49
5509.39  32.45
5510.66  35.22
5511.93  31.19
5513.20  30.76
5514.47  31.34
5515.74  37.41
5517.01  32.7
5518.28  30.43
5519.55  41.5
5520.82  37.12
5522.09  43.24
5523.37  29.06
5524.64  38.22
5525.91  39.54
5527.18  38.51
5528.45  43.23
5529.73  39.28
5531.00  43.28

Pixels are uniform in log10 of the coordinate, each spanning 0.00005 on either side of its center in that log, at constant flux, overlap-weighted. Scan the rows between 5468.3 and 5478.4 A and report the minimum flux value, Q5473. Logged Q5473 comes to 20.66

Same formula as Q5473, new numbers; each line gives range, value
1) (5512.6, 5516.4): 30.76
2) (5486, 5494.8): 25.05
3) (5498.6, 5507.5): 30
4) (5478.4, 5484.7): 27.19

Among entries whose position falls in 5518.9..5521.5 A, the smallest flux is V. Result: 37.12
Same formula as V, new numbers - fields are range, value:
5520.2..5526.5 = 29.06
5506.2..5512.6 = 31.19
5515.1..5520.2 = 30.43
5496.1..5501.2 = 27.56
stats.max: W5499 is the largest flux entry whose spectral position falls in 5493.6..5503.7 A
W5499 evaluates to 42.21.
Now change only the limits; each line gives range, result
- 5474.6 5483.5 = 41.42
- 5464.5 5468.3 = 42.16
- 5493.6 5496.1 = 33.04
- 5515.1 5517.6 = 37.41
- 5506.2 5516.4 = 37.73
